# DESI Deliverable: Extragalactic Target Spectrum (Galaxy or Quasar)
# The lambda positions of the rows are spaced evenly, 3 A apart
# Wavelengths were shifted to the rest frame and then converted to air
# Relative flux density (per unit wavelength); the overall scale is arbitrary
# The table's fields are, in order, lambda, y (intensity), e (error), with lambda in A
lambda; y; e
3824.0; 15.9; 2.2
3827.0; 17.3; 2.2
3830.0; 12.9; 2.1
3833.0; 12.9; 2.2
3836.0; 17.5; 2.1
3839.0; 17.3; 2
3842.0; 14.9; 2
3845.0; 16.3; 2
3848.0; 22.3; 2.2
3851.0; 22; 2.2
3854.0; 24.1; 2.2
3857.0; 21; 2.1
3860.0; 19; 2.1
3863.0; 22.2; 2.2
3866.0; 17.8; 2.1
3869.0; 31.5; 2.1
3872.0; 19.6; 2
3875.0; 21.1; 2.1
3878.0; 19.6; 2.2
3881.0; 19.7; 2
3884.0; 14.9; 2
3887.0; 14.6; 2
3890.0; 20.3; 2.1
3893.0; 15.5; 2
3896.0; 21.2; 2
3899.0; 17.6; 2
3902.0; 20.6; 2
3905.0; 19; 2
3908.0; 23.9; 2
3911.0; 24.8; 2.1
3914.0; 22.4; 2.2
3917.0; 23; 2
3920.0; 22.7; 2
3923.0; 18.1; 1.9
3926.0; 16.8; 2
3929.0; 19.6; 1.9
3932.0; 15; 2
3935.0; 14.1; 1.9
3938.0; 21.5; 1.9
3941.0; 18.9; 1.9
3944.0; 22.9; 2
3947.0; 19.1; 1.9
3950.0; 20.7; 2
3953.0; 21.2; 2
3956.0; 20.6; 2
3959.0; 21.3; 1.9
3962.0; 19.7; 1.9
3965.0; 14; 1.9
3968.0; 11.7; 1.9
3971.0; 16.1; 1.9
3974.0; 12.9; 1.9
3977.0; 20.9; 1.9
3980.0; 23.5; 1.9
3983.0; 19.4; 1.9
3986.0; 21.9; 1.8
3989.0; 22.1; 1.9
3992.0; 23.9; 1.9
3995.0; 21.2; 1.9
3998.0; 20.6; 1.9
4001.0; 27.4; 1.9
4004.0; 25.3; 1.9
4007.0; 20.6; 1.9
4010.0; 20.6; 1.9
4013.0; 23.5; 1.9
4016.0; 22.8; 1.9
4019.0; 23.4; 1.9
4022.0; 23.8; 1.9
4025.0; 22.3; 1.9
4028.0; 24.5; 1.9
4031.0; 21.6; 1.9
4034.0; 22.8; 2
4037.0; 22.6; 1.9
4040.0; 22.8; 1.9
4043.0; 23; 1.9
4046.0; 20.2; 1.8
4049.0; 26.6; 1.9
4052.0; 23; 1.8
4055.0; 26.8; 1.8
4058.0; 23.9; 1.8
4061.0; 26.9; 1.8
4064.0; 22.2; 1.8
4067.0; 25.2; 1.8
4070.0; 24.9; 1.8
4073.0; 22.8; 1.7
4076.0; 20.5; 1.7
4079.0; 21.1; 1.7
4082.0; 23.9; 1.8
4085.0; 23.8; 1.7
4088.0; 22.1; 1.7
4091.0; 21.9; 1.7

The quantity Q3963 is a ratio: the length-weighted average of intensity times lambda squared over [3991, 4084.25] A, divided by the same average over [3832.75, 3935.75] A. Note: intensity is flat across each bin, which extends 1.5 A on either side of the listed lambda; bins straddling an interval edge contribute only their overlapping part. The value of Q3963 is 1.28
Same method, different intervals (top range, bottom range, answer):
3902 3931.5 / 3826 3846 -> 1.40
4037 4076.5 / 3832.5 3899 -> 1.35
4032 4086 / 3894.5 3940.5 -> 1.26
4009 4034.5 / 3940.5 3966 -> 1.18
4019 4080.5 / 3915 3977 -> 1.33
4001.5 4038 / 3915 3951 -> 1.24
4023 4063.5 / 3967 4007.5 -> 1.17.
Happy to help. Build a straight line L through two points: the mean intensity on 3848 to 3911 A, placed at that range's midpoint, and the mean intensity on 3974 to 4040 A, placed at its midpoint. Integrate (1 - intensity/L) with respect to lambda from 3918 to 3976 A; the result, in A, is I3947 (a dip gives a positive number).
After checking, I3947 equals 8.44 A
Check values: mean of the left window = 20.4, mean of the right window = 22.4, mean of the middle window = 18.3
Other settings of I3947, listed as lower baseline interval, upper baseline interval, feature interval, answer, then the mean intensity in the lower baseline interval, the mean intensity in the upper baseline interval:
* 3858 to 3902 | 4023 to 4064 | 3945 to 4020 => 5.3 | 19.7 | 23.6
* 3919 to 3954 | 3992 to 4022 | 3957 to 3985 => 4.2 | 19.1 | 22.9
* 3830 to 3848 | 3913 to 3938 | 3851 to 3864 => -3.8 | 16.1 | 19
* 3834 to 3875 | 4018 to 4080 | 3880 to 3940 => 5.6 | 20.4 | 23.4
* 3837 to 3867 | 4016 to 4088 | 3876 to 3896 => 2.5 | 19.7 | 23.4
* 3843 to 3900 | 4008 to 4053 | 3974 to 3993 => 0.7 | 20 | 22.9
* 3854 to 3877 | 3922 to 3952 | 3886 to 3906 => 2.0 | 21.9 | 18.7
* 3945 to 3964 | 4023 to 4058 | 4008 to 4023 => -0.2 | 20.3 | 23.3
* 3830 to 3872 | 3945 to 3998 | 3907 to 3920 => -2.6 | 19.6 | 19.5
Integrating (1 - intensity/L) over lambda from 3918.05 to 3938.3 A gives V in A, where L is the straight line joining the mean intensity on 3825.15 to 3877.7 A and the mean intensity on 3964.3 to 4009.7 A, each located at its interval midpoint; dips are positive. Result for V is 1.71 A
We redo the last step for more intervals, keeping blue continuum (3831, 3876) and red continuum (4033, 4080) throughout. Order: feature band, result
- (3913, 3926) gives 0.05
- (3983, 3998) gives 0.33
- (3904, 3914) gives -0.89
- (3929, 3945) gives 2.19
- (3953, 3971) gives 3.41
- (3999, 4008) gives -0.76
